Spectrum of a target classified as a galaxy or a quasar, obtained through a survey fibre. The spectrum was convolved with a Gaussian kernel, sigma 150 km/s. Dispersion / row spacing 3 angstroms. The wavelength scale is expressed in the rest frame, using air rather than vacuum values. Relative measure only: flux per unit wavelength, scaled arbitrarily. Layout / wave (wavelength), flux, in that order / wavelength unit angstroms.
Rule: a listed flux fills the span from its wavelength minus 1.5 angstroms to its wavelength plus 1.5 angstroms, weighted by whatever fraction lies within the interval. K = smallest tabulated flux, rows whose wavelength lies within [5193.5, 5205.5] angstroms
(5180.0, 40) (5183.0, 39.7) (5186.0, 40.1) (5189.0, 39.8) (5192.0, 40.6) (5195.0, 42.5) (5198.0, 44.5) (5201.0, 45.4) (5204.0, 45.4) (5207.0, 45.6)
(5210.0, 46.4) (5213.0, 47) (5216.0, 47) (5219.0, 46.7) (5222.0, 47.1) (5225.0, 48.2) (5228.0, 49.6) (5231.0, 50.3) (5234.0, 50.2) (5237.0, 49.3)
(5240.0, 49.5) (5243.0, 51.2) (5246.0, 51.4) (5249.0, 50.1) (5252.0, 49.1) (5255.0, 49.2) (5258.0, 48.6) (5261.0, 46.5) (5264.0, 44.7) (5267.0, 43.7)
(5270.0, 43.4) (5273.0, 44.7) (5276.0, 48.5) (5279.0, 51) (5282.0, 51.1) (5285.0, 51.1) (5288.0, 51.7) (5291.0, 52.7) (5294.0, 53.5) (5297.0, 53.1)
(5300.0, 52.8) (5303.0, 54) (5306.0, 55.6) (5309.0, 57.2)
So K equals 42.5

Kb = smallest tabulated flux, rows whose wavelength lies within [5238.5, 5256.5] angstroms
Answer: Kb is 49.1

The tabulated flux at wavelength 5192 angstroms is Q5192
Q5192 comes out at 40.6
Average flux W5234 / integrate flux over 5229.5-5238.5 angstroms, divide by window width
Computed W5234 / 49.9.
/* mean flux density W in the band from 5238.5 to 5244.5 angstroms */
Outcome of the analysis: 50.4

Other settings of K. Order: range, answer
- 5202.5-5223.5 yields 45.4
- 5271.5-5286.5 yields 44.7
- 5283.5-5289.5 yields 51.1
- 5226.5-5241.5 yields 49.3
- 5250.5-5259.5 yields 48.6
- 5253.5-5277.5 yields 43.4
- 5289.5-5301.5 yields 52.7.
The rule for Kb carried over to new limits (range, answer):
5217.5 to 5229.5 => 46.7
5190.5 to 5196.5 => 40.6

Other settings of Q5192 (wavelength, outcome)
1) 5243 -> 51.2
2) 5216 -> 47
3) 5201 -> 45.4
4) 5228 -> 49.6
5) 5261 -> 46.5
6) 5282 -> 51.1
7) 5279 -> 51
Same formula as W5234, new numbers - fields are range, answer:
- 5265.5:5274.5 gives 43.9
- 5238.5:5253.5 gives 50.3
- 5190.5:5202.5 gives 43.2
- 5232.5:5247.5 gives 50.3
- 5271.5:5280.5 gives 48.1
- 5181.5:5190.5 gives 39.9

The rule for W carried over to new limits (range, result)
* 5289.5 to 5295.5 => 53.1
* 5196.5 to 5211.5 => 45.5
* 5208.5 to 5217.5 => 46.8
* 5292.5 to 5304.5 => 53.4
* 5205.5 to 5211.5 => 46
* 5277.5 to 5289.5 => 51.2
